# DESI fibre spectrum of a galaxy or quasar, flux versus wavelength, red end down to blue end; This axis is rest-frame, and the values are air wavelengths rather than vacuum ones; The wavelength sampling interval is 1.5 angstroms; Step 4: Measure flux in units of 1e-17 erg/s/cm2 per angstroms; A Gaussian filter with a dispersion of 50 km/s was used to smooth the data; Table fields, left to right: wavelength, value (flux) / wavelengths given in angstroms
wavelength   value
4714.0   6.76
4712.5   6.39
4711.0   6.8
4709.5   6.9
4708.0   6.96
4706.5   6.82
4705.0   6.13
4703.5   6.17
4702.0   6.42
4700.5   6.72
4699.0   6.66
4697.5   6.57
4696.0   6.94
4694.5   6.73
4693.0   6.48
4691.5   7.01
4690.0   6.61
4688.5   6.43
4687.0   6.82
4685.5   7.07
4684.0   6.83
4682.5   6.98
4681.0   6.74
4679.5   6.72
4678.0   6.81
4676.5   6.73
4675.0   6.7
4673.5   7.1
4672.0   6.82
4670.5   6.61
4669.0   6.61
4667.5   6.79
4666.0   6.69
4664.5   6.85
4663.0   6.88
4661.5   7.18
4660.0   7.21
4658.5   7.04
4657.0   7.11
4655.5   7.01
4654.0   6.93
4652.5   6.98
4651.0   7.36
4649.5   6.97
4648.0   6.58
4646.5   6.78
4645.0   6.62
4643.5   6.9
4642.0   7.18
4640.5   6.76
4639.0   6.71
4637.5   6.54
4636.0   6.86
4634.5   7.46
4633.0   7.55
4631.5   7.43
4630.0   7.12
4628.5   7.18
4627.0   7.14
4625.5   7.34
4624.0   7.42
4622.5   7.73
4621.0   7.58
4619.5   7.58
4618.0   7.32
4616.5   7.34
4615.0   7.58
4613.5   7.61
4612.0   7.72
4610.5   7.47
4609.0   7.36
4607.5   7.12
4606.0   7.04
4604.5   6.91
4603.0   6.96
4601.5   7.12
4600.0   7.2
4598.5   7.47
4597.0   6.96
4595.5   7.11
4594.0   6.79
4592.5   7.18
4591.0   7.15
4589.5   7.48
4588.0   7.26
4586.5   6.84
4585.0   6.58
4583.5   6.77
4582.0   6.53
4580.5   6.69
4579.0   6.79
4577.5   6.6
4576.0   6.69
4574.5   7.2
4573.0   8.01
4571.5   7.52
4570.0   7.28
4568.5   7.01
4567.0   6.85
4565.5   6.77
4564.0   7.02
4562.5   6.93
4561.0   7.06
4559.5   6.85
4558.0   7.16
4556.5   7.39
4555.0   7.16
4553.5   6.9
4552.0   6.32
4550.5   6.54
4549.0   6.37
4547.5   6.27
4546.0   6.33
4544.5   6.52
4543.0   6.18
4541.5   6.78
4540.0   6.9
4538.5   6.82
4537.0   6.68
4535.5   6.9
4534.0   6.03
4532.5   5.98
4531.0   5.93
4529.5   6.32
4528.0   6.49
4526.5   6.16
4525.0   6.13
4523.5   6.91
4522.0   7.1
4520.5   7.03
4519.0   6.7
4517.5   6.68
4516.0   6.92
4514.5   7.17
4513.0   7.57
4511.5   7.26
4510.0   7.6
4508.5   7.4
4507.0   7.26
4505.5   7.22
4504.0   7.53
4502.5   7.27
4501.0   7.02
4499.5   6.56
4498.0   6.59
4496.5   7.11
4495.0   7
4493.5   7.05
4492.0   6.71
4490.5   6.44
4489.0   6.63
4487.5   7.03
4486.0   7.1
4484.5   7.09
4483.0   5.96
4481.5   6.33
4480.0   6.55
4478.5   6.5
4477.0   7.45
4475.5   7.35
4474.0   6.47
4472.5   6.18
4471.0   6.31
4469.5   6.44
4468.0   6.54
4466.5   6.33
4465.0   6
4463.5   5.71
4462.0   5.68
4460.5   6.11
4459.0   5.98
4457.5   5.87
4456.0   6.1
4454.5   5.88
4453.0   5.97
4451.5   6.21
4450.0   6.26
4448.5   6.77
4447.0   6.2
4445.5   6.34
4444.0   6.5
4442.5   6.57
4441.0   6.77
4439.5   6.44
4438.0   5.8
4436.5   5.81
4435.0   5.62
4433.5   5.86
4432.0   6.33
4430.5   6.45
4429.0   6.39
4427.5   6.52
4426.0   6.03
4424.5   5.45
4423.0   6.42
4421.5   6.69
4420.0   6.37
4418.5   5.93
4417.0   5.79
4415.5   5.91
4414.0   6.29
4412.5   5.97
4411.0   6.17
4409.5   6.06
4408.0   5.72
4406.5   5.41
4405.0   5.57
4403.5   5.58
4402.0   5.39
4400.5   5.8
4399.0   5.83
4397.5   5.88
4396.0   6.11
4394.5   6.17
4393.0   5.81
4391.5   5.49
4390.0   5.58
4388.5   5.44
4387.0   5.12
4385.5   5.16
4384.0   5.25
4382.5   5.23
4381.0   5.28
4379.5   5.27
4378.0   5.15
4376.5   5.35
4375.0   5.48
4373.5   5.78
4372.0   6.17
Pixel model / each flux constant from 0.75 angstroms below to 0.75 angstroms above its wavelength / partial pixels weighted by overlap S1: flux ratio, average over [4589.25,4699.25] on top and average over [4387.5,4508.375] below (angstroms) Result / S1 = 1.12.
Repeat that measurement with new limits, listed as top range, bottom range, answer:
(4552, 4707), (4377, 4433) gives 1.20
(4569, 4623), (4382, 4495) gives 1.17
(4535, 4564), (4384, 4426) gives 1.16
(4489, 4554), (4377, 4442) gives 1.16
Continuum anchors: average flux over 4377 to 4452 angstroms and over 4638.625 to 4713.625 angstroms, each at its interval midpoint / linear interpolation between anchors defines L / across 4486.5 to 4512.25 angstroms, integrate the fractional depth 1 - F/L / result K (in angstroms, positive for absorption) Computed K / -3.5 angstroms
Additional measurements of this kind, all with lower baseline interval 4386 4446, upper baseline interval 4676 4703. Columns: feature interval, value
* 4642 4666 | -1.2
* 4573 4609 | -3.0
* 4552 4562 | -1.0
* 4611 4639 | -3.4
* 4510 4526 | -1.8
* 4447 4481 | -1.0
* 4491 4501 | -1.0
